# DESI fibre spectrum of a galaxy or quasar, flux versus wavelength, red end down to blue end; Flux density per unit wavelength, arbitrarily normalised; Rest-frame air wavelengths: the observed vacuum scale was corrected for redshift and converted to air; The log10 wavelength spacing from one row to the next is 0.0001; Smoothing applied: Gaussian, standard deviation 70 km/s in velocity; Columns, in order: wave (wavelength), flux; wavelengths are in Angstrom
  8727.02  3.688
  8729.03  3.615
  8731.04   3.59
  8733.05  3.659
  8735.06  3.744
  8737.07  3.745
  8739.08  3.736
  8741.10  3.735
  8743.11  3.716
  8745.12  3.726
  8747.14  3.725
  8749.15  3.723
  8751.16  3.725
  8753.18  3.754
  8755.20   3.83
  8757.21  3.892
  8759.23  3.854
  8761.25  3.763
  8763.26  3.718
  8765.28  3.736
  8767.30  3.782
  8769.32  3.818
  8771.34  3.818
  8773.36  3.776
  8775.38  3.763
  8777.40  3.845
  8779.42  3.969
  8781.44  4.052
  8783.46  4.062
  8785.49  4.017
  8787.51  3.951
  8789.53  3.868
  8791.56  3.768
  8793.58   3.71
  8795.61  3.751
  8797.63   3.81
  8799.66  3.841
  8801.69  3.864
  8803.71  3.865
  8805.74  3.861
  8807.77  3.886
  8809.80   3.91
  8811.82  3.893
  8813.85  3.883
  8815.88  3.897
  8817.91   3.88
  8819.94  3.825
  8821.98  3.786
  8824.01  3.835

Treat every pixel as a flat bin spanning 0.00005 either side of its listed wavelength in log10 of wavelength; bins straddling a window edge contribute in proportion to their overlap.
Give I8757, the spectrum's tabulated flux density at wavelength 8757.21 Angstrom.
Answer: 3.892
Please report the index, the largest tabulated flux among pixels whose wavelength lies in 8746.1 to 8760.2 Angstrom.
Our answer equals 3.892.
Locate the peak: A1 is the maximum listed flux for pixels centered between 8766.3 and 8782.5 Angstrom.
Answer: 4.052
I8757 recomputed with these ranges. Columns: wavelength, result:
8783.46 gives 4.062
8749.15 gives 3.723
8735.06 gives 3.744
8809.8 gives 3.91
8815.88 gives 3.897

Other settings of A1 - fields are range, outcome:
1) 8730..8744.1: 3.745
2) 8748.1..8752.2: 3.725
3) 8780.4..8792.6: 4.062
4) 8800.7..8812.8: 3.91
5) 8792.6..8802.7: 3.864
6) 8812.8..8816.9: 3.897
